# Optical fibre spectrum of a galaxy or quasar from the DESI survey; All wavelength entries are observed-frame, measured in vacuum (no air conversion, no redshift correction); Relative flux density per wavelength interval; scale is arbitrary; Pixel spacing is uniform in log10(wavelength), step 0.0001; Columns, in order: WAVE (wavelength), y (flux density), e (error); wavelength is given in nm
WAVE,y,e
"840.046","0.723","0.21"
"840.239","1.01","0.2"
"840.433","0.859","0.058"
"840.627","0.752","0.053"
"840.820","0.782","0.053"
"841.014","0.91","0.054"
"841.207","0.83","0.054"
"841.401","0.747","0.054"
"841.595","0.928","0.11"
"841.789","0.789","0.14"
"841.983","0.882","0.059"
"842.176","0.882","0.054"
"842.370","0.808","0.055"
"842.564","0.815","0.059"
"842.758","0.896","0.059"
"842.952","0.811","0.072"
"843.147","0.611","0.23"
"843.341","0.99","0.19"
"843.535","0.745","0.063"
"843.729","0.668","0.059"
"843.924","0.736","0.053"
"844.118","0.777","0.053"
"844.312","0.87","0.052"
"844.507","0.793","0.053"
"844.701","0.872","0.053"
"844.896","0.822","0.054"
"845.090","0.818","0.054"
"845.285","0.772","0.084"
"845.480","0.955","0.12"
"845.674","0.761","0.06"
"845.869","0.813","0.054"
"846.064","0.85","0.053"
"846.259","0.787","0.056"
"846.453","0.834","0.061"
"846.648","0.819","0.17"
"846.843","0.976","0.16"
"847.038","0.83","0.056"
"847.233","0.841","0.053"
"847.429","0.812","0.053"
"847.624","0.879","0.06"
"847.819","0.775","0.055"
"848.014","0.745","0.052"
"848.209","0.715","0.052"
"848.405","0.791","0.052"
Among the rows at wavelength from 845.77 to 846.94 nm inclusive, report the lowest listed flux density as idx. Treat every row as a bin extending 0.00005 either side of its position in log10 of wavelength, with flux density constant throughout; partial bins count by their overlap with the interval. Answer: 0.787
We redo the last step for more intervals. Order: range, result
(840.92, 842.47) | 0.747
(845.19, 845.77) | 0.761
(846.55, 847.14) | 0.819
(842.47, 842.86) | 0.815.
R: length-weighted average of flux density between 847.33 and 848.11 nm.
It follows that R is 0.803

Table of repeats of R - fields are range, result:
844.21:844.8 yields 0.844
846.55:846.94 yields 0.897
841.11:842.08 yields 0.836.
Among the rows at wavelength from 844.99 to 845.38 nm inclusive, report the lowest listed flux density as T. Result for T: 0.772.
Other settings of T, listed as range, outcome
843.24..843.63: 0.745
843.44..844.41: 0.668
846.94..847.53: 0.812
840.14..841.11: 0.752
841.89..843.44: 0.611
